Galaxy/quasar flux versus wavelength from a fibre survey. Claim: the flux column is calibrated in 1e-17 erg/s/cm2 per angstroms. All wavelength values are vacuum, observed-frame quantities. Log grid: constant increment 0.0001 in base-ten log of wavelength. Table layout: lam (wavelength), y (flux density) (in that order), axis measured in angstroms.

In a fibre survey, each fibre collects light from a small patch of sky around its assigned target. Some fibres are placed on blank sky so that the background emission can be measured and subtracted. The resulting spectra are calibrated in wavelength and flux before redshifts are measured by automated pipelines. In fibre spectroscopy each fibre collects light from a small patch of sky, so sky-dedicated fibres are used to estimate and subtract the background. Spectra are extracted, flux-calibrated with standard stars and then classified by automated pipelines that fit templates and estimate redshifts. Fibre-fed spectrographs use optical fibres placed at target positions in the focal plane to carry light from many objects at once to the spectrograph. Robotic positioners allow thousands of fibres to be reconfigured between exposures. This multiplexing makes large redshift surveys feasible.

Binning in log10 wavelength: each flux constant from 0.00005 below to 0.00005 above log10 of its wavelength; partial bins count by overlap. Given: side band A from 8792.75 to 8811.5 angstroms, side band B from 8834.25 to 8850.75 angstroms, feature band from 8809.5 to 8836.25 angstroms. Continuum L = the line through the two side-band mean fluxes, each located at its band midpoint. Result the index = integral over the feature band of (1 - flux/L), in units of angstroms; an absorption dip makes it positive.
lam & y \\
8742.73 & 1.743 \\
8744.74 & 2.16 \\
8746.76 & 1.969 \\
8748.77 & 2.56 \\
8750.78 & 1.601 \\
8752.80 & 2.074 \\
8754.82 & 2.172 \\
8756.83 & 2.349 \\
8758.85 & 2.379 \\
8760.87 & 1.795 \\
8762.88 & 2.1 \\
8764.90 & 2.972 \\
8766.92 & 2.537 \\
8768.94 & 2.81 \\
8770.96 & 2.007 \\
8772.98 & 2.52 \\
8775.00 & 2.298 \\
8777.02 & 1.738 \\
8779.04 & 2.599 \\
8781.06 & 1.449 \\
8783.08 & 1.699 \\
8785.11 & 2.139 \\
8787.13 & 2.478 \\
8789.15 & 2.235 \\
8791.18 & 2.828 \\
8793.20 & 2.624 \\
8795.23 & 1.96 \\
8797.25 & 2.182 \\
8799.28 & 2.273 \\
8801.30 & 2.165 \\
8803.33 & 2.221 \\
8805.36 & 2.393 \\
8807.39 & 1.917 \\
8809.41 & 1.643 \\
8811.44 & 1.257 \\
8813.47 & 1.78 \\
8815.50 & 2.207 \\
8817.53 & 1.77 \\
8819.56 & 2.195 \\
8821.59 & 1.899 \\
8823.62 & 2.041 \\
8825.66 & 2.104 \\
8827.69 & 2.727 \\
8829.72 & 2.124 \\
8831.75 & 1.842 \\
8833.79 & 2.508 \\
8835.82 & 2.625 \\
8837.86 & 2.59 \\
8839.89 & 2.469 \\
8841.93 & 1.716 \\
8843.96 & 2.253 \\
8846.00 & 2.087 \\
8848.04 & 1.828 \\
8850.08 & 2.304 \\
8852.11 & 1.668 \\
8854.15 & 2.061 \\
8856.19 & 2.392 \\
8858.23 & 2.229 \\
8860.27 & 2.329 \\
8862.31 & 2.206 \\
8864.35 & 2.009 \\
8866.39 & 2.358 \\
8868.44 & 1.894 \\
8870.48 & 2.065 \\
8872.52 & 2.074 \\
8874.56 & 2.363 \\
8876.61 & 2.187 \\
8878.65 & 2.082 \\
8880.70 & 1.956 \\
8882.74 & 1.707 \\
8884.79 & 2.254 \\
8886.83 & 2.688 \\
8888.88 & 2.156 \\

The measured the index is 1.4 angstroms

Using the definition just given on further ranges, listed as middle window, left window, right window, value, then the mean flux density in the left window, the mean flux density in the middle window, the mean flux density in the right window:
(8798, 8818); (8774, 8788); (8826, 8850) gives 1.6 angstroms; 2.05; 1.97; 2.25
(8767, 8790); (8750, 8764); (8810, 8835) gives -1.4 angstroms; 2.08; 2.19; 2.04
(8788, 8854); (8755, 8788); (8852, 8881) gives 1.5 angstroms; 2.24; 2.14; 2.14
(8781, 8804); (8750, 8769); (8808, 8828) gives -1.6 angstroms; 2.26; 2.22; 1.93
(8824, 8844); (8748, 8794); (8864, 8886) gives -1.2 angstroms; 2.26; 2.29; 2.09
